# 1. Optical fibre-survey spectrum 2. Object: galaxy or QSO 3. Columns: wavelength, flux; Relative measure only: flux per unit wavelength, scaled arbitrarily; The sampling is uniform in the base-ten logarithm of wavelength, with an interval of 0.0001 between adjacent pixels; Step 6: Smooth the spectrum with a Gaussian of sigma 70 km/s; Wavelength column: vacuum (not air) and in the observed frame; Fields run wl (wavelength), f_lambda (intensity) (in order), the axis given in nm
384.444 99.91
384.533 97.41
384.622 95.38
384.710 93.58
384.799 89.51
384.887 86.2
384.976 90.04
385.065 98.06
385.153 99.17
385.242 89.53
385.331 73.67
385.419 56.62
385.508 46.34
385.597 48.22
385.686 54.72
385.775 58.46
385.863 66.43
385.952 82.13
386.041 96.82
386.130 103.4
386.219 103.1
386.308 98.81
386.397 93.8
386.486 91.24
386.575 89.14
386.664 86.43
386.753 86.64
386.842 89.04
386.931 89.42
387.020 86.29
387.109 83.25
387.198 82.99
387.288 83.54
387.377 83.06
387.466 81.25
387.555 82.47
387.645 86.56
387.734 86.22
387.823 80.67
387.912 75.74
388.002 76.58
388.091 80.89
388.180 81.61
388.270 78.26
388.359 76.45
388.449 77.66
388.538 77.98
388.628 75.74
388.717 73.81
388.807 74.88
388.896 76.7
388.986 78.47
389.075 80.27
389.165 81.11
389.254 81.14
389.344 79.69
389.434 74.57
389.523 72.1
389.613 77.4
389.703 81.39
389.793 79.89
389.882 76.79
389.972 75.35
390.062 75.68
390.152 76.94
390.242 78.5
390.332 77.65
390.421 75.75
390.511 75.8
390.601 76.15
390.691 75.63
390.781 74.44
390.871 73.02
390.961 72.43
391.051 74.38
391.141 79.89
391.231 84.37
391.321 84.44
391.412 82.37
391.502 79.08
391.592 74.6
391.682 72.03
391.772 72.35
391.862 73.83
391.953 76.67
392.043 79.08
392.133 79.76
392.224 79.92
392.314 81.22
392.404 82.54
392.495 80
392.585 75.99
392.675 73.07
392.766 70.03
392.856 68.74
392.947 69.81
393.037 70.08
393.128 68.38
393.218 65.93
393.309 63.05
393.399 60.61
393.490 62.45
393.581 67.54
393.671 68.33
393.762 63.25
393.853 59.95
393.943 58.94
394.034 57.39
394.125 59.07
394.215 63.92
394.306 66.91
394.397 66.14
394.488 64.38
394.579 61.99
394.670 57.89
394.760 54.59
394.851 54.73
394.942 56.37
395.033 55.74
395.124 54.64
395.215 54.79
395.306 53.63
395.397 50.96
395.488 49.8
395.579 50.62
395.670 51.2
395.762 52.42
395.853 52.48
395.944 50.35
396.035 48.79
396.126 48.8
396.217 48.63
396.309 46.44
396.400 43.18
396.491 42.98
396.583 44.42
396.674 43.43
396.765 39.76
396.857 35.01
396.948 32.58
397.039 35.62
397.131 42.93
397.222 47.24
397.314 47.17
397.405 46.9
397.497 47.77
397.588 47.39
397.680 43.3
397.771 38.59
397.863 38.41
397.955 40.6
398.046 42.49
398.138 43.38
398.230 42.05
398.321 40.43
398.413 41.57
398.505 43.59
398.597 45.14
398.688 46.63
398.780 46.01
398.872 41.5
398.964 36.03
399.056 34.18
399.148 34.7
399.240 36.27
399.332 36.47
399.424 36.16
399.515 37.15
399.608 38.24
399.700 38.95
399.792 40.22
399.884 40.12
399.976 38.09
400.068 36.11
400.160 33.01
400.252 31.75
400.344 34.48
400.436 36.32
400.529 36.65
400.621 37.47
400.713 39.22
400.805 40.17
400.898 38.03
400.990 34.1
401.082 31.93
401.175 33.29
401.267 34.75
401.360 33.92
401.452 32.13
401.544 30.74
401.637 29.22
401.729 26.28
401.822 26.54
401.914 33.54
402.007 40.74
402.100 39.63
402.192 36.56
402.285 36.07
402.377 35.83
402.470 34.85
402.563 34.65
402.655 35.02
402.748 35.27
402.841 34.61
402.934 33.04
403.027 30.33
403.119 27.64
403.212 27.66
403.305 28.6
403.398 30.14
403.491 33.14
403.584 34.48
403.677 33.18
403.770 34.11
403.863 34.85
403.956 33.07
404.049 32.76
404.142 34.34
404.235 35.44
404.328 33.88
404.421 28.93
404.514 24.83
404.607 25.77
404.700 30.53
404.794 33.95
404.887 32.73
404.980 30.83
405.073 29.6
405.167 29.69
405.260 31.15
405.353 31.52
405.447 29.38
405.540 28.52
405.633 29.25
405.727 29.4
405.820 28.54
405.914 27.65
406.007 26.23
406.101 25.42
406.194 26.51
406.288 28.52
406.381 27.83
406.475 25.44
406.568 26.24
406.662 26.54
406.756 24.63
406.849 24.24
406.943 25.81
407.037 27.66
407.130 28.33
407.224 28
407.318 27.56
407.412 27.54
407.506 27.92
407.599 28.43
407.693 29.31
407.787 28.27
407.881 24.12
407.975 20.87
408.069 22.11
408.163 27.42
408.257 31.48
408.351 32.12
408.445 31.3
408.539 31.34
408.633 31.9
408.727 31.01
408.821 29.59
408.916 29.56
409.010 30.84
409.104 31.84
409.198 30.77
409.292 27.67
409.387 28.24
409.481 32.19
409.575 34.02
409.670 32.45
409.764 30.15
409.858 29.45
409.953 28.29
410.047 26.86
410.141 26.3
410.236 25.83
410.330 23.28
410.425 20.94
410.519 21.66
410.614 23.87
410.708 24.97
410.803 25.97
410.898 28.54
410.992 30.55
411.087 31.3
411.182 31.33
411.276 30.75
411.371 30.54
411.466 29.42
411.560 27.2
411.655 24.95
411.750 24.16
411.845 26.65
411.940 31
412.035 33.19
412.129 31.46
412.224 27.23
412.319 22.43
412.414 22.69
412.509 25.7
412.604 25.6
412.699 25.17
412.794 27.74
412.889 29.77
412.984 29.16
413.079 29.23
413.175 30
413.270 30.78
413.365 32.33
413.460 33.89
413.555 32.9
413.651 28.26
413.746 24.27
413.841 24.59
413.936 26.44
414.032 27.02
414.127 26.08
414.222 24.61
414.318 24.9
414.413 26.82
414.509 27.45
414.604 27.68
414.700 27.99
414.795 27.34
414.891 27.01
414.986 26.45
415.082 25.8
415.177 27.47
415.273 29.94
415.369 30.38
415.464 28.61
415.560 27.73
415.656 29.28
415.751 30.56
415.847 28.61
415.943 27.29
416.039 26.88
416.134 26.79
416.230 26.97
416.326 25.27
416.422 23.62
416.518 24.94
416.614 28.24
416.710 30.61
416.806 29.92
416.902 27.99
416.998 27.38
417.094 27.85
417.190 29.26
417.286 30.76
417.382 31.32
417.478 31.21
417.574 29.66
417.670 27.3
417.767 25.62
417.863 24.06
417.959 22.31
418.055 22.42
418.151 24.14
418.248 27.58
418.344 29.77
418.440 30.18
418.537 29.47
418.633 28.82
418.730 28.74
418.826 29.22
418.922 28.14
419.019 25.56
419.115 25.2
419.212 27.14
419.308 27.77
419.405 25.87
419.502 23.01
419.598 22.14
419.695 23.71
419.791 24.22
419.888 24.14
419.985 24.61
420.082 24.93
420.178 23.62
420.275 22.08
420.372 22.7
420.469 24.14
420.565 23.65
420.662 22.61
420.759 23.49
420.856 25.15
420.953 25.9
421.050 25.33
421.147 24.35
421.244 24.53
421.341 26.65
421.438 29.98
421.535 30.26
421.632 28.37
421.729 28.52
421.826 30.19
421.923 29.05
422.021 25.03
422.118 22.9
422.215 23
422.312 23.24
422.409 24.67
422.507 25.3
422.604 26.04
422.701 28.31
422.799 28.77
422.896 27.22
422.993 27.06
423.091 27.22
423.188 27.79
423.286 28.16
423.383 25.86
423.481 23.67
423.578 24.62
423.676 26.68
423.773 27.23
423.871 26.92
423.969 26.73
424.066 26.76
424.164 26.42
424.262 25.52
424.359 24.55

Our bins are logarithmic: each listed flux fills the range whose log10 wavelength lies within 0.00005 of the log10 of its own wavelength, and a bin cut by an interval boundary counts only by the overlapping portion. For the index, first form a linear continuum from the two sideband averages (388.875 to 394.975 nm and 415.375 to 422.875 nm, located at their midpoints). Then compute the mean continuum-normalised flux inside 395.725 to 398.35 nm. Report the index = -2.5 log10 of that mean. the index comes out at 0.404 mag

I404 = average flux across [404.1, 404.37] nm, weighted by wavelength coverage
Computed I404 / 34.6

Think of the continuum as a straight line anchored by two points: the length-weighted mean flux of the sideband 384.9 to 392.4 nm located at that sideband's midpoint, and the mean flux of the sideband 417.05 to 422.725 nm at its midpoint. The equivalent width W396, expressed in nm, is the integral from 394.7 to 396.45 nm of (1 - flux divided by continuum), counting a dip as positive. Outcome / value 0.42 nm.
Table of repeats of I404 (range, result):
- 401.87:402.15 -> 37.9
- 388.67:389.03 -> 76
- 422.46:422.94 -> 27.2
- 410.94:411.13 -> 30.9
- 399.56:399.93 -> 39.3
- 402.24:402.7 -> 35.3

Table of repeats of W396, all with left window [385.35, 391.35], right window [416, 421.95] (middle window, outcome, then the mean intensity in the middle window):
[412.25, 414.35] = 0.51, 27.4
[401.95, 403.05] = 0.38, 35.6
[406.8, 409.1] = 0.87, 28.3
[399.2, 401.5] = 0.88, 36.2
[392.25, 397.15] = 0.78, 57.6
